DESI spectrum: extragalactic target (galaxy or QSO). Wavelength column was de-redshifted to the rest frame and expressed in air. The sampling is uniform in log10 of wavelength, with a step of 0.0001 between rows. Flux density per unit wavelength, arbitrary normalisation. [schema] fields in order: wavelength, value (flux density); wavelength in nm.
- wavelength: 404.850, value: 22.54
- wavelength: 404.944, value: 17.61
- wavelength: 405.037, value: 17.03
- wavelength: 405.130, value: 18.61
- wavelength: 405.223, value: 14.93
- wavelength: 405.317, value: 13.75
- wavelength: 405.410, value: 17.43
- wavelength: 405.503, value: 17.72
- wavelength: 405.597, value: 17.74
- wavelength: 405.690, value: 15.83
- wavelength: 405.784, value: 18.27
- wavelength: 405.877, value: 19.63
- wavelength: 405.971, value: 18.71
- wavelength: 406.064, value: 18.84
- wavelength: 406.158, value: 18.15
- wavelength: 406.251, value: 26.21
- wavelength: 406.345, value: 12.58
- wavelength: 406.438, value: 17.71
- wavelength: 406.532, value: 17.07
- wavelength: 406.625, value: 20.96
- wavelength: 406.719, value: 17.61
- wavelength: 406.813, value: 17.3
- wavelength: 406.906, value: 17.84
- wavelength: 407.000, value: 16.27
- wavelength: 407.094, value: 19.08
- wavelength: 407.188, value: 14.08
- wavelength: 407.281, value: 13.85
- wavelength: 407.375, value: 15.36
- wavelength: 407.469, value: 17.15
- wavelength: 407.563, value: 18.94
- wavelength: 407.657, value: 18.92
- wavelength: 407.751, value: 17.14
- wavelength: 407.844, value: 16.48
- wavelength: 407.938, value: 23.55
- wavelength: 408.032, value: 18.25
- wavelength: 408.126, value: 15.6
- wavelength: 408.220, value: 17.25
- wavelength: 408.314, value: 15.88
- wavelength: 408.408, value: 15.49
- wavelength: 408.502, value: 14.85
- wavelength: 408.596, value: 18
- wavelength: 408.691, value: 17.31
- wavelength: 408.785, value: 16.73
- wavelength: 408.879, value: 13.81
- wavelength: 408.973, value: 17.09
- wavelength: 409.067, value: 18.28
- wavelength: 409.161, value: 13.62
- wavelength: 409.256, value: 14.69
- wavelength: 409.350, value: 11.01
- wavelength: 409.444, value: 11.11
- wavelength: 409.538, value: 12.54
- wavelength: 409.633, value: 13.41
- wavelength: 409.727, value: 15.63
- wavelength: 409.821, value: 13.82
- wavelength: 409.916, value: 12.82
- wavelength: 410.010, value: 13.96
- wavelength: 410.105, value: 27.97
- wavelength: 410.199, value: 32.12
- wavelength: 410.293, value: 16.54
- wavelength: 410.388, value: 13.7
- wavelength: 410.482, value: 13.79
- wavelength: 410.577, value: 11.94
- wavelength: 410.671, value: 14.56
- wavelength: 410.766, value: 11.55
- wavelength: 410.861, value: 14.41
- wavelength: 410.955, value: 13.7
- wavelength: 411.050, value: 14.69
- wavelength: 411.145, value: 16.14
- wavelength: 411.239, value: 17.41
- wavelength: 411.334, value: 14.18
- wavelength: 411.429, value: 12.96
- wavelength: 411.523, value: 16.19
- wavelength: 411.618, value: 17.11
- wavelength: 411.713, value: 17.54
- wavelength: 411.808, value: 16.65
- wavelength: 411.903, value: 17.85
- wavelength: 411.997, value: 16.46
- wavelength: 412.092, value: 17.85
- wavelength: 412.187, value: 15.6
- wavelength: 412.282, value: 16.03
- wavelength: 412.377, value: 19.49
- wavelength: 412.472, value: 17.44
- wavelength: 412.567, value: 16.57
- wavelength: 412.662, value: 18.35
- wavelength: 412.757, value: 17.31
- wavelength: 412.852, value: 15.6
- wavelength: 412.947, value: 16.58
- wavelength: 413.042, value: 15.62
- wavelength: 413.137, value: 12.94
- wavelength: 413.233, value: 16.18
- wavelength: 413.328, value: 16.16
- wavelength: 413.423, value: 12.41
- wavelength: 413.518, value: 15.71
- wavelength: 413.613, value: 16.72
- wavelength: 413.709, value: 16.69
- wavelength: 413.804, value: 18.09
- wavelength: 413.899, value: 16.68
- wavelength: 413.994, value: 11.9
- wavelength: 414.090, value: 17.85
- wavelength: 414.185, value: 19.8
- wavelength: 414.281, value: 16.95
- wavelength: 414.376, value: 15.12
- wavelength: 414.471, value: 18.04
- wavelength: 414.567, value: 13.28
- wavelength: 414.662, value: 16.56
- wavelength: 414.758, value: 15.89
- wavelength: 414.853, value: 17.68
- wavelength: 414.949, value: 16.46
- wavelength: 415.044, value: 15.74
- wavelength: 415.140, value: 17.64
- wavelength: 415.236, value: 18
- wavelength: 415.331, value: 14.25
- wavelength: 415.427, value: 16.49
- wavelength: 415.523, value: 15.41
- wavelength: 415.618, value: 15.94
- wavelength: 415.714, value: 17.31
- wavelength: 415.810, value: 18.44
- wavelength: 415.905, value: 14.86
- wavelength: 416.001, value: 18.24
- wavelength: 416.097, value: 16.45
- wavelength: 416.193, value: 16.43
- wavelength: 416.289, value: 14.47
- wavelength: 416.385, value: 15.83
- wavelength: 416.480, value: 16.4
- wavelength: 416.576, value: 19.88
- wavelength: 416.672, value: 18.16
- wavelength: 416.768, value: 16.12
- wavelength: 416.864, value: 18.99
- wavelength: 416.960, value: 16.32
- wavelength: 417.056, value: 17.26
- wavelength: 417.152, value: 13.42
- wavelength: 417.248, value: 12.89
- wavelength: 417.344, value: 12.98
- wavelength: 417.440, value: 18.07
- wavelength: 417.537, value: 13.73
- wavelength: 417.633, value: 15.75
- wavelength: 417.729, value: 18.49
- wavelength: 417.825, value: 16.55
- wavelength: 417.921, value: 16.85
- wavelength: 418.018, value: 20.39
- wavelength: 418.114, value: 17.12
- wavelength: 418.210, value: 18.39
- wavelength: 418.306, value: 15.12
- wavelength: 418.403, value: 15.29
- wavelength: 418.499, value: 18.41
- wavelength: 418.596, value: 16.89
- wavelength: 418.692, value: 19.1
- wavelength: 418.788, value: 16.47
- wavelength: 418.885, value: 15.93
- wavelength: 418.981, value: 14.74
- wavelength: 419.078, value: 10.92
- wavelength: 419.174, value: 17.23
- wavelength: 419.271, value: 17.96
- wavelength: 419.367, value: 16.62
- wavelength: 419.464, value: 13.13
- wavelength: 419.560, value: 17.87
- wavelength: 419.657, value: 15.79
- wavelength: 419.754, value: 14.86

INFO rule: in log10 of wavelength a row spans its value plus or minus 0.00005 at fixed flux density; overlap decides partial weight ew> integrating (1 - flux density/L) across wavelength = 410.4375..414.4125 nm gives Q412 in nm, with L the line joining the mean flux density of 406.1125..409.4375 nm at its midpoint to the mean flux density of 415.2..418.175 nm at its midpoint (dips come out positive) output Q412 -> 0.19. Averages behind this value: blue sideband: 16.9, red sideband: 16.5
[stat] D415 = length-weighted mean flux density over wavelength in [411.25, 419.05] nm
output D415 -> 16.4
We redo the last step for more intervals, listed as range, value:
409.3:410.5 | 16.1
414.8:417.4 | 16.4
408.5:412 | 15.7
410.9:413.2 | 16.3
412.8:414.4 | 16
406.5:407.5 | 17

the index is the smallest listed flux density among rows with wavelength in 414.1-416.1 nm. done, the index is 13.28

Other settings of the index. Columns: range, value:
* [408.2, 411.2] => 11.01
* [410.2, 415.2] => 11.55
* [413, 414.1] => 11.9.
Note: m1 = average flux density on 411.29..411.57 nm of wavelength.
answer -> 14.5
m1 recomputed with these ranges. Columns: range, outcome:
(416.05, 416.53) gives 15.9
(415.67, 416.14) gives 17.1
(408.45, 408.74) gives 16.7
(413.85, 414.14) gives 15.5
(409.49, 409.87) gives 13.8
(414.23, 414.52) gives 16.7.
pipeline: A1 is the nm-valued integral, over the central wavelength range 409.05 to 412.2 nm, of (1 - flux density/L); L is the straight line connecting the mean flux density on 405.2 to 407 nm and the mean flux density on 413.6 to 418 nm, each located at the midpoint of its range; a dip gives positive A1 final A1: 0.283 nm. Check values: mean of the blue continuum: 17.8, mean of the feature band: 15.6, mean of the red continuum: 16.4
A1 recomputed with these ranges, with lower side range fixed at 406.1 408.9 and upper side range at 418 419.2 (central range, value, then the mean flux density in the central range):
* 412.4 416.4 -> 0.12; 16.3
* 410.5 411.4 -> 0.15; 14.2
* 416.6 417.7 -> 0.05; 15.9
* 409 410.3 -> 0.07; 16.3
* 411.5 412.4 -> 0.00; 17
